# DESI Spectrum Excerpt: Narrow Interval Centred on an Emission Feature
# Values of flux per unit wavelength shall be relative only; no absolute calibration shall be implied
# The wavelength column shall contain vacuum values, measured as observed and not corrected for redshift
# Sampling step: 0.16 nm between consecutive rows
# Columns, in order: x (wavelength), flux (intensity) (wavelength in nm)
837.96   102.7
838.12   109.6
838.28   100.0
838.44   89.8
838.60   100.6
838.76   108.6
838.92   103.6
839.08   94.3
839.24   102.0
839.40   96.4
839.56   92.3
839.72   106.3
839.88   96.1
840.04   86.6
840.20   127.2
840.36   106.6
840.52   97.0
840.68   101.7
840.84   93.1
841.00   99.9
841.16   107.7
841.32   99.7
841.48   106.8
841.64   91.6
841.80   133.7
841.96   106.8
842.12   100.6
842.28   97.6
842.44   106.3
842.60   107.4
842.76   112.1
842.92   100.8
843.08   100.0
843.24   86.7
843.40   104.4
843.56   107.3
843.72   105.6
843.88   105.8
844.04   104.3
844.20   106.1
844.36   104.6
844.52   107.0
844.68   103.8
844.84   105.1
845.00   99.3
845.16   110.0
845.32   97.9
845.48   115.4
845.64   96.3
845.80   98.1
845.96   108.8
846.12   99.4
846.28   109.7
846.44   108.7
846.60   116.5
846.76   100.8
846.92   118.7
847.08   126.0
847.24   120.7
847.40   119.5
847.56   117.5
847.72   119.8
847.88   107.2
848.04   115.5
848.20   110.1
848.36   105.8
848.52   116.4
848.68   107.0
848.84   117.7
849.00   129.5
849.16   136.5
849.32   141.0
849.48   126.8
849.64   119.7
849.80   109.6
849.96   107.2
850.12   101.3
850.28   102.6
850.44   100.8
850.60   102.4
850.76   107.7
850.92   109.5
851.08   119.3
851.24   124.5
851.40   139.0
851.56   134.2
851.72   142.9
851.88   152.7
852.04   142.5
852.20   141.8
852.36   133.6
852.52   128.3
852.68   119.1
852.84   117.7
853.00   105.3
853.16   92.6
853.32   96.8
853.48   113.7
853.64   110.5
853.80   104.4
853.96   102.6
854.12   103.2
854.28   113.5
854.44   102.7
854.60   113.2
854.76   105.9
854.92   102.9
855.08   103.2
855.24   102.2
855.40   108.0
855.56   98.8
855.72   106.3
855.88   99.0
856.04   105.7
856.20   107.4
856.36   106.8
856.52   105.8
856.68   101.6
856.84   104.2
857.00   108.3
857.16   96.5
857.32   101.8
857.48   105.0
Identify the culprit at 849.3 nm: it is H-alpha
